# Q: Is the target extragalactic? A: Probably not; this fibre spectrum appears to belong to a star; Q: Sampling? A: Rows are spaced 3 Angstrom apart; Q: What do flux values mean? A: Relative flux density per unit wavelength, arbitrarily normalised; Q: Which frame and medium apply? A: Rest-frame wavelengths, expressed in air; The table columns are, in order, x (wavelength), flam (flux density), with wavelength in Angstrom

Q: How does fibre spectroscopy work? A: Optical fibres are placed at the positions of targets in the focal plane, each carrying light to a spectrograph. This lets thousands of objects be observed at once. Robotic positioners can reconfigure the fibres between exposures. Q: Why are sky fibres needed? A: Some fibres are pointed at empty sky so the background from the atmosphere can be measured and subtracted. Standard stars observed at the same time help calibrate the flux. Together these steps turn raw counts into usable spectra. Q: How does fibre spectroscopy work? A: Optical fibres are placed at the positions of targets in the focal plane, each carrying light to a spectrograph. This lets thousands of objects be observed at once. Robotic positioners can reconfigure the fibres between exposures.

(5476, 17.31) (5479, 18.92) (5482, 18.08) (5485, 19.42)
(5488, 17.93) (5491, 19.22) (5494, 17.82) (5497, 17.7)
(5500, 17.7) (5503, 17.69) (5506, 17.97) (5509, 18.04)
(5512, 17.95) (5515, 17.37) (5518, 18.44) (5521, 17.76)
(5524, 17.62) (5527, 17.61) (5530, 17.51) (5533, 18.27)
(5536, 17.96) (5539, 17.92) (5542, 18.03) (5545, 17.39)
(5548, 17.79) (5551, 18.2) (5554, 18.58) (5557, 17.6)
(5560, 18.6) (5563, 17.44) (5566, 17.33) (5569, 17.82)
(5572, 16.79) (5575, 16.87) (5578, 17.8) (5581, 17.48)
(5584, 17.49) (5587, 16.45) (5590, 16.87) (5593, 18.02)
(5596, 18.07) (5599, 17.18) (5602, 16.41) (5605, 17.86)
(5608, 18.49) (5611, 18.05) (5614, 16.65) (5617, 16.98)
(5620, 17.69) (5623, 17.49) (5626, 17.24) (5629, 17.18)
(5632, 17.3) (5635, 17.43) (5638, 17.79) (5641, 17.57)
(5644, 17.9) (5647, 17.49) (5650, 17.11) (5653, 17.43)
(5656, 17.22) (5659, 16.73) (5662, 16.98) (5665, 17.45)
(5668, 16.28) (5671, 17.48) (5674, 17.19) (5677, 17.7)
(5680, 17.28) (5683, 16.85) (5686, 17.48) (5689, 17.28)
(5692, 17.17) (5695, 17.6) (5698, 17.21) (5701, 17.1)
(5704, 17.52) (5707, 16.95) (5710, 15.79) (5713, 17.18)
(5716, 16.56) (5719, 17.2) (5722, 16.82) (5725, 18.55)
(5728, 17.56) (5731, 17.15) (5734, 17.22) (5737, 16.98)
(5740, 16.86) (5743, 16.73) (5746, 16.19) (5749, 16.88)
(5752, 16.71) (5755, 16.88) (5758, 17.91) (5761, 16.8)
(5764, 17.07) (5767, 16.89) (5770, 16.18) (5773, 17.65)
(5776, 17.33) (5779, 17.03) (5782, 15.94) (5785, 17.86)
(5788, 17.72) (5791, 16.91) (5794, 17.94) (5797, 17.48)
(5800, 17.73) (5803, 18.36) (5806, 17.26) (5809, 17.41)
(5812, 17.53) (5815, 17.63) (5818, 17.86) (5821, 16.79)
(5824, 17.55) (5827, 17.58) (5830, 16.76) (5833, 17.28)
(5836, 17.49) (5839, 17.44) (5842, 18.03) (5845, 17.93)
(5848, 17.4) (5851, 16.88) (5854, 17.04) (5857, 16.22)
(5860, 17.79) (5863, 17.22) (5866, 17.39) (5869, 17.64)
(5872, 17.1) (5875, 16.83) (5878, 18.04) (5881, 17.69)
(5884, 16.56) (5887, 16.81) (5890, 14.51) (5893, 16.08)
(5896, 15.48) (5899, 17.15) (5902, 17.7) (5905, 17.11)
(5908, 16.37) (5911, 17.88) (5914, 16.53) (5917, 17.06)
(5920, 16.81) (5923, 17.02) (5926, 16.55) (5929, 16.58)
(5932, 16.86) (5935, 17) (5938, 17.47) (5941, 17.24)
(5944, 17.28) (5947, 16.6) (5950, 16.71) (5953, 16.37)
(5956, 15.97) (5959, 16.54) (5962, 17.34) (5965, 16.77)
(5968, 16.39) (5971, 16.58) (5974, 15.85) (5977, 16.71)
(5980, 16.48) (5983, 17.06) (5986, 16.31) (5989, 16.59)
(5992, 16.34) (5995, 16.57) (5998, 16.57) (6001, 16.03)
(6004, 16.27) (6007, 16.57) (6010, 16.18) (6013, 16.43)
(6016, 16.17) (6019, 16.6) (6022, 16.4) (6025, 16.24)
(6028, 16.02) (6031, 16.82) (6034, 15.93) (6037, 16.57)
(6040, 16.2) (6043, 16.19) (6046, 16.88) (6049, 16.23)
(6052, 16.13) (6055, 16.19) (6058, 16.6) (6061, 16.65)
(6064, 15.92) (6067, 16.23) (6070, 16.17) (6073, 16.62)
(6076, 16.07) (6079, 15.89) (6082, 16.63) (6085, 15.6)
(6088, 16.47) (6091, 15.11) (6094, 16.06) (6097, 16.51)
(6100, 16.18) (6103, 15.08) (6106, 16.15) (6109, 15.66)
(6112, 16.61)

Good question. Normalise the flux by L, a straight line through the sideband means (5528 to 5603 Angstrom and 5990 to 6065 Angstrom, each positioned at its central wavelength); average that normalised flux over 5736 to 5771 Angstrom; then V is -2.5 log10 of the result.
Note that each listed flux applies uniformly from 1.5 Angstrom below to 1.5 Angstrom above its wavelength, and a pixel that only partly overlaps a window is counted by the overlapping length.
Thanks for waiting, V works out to 0.02 mag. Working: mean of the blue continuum 17.6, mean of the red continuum 16.4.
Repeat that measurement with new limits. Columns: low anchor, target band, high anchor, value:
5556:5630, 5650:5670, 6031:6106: 0.014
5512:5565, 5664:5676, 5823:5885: 0.034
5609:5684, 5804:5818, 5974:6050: -0.040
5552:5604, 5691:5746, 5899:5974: 0.008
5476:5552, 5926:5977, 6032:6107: -0.010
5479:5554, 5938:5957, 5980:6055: -0.011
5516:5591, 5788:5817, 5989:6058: -0.039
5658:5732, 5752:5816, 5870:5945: -0.016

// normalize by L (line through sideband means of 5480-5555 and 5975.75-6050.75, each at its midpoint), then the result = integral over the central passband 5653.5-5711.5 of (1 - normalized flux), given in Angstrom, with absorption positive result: 1.2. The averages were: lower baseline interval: 18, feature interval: 17.1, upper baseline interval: 16.4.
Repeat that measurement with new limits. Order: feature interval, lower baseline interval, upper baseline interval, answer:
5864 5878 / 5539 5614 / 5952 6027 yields -0.46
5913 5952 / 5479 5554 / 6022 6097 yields -0.59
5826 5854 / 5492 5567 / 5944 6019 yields -0.79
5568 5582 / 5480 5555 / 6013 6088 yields 0.38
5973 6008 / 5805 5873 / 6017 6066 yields 0.31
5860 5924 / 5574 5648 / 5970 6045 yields -0.88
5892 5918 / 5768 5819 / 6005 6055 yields 0.11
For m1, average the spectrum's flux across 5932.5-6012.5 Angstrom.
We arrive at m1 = 16.6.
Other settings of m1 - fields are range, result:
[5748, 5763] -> 17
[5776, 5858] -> 17.4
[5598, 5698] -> 17.3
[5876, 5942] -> 16.8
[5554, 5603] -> 17.4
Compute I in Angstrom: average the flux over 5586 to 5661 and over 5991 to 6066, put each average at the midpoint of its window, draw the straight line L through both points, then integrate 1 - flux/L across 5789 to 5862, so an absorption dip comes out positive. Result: -2.4 Angstrom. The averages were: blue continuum 17.4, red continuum 16.3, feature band 17.4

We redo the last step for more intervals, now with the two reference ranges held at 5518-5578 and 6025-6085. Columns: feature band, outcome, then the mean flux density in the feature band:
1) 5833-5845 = -0.5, 17.6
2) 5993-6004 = 0.1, 16.4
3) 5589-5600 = 0.0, 17.6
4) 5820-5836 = -0.3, 17.2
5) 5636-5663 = 0.2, 17.4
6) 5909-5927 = -0.3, 17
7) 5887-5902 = 0.6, 16.1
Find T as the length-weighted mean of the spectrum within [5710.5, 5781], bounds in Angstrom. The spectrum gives 17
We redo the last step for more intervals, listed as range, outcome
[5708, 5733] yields 17.1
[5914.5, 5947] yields 17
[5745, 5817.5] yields 17.2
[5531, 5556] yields 18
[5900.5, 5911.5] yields 17.2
